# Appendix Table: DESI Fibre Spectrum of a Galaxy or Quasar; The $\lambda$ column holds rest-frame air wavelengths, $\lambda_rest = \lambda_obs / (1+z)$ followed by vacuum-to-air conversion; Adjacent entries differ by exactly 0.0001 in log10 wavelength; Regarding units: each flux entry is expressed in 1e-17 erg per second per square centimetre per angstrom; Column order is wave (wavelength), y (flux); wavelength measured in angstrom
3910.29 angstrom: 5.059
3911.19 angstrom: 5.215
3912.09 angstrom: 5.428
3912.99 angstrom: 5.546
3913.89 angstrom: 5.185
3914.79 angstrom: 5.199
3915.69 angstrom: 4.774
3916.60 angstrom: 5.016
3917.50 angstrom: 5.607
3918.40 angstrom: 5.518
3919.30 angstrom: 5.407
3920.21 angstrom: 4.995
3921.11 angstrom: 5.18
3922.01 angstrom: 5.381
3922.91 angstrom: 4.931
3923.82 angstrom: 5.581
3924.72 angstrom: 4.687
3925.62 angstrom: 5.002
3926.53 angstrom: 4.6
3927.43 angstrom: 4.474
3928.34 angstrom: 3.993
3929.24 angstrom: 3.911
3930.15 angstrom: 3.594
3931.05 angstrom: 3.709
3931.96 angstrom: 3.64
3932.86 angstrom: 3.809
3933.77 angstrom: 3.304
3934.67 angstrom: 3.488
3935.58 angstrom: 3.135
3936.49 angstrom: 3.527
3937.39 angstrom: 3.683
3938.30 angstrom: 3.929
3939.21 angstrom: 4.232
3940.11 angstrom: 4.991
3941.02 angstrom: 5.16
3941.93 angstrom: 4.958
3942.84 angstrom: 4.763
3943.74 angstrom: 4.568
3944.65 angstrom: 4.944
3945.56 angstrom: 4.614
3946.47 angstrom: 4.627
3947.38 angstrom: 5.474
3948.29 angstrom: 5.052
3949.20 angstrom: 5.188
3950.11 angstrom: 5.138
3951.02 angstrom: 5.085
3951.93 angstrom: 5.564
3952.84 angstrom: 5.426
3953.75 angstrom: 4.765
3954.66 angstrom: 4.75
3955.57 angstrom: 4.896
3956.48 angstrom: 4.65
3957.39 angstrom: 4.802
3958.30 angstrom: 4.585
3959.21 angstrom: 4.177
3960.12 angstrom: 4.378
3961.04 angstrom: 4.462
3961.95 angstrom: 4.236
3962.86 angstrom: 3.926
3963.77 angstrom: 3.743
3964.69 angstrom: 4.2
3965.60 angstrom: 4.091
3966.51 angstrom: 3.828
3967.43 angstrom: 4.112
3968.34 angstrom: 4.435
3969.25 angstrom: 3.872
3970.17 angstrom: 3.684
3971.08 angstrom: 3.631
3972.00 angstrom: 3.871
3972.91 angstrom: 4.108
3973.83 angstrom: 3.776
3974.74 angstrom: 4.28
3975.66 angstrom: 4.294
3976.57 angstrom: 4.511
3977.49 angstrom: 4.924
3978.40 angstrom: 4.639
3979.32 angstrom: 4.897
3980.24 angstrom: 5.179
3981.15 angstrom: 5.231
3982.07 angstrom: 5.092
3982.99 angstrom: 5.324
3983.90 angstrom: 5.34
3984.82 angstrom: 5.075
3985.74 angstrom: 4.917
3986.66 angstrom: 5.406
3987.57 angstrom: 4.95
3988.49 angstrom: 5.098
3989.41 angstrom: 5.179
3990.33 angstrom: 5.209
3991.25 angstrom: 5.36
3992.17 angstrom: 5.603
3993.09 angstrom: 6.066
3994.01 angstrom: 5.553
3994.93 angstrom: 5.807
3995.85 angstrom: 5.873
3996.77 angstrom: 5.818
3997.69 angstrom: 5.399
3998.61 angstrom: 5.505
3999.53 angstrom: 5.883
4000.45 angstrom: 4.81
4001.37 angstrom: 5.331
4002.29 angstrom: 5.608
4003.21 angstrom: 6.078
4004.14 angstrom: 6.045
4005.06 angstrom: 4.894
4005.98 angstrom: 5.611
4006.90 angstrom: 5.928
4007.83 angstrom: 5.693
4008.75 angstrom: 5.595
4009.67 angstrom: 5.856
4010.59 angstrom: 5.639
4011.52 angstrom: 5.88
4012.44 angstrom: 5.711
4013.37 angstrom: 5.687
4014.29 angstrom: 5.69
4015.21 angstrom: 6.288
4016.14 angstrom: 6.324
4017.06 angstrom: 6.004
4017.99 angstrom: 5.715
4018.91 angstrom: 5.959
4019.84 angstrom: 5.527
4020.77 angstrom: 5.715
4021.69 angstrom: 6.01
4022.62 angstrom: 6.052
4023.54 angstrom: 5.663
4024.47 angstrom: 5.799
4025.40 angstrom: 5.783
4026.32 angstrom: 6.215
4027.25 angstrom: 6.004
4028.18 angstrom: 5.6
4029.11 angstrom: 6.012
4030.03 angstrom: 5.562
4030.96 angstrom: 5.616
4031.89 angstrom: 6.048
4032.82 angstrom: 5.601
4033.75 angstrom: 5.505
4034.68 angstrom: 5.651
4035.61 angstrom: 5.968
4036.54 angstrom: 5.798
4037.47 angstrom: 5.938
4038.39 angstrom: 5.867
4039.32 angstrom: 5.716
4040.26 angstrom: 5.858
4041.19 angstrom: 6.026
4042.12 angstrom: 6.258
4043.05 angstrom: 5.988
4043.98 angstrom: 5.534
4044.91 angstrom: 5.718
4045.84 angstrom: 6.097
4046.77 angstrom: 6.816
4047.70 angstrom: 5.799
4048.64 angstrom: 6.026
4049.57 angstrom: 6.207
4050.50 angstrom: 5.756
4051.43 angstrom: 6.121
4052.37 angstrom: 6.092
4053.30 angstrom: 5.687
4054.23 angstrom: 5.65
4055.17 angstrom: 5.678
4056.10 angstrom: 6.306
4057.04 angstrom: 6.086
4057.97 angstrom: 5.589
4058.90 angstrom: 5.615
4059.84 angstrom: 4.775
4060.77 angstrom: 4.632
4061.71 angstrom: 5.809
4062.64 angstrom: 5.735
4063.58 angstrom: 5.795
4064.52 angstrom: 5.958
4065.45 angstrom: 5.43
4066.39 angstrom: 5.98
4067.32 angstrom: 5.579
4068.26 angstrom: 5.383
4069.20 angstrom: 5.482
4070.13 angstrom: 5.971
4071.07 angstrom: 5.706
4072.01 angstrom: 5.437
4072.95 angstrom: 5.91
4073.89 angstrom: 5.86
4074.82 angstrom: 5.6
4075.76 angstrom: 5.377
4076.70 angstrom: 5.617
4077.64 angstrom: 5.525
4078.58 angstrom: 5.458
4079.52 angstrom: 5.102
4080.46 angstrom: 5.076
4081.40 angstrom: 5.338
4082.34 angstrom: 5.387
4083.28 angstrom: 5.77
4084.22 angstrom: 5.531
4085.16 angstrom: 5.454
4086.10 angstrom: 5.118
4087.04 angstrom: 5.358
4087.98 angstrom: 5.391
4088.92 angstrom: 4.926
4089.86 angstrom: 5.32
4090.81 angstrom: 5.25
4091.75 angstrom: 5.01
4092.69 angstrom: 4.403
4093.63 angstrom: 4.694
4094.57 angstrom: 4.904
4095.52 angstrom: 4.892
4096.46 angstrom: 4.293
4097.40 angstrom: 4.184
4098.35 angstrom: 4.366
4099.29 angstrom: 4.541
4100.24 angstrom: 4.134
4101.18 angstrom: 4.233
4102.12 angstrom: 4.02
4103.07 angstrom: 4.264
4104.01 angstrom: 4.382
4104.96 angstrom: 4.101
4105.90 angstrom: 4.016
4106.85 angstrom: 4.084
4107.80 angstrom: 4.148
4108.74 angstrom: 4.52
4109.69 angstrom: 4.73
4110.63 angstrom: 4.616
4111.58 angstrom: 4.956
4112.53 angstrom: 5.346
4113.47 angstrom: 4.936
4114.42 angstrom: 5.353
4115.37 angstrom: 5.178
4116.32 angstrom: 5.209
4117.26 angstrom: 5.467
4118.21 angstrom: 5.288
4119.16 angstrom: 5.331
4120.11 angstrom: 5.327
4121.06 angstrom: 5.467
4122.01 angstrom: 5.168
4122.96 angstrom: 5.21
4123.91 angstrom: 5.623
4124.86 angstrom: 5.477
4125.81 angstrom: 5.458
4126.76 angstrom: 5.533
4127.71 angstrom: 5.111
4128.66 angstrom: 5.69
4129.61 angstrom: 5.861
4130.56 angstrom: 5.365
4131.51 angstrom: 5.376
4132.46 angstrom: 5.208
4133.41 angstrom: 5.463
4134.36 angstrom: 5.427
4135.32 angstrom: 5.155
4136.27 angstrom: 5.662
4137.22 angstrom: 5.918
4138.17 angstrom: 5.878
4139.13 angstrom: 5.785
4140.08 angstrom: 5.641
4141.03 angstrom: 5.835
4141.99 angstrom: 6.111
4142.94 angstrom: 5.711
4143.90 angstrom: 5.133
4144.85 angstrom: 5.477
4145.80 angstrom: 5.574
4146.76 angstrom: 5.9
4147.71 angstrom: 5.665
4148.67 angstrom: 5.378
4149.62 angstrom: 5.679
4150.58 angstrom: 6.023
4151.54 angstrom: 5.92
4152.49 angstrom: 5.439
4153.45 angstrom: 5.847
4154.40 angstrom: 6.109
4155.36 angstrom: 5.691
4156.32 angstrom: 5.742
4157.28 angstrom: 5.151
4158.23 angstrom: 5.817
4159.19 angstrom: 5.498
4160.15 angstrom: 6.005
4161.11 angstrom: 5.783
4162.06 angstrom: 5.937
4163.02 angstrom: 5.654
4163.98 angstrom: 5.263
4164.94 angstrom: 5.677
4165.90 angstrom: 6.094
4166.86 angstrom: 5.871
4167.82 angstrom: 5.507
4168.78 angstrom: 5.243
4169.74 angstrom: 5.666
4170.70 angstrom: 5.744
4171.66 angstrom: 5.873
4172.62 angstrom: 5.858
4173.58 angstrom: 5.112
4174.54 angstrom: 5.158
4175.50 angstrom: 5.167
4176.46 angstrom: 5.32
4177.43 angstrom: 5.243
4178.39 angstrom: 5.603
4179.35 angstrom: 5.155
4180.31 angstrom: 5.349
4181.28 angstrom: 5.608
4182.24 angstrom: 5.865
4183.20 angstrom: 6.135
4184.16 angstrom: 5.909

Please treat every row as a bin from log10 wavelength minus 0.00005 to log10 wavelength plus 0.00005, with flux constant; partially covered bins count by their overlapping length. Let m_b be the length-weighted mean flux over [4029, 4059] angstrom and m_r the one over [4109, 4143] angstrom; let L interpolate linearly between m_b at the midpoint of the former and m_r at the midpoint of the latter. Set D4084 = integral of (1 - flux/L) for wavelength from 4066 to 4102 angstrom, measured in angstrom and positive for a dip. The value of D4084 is 3.0 angstrom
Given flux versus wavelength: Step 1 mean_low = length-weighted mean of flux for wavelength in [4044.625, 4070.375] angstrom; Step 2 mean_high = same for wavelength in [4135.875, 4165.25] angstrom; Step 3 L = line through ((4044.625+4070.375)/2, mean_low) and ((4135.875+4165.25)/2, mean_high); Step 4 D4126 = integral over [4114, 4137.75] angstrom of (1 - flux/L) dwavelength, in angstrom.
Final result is 1.3 angstrom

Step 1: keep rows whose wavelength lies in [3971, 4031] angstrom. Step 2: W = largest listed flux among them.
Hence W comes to 6.324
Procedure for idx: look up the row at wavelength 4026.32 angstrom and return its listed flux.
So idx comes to 6.215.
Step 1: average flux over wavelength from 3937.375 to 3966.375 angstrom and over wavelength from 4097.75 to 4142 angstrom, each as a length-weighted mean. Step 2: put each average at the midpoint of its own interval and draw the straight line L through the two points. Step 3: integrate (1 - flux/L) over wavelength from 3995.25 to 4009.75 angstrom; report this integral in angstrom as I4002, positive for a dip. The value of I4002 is -2.5 angstrom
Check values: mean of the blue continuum 4.66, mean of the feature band 5.62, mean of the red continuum 5.09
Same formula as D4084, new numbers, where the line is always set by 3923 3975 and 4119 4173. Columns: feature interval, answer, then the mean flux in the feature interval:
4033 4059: -4.8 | 5.91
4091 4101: 1.4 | 4.55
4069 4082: -0.9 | 5.53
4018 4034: -3.1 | 5.81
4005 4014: -1.8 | 5.69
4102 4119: 2.1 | 4.73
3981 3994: -1.9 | 5.28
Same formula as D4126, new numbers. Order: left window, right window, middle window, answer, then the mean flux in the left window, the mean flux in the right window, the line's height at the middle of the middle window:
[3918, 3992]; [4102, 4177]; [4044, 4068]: -3.64 angstrom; 4.59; 5.39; 5.03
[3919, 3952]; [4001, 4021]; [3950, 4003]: 3.76 angstrom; 4.53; 5.76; 5.2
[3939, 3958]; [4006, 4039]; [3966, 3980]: 2.76 angstrom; 4.94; 5.82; 5.23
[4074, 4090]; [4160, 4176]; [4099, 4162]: 2.54 angstrom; 5.39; 5.62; 5.52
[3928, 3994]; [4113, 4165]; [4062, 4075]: -1.38 angstrom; 4.55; 5.56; 5.16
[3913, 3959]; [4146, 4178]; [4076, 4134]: 3.93 angstrom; 4.68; 5.64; 5.39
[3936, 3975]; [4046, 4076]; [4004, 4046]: -3.99 angstrom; 4.47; 5.75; 5.31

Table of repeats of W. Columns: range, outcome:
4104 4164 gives 6.111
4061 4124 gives 5.98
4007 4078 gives 6.816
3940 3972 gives 5.564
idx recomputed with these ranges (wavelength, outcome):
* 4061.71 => 5.809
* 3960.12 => 4.378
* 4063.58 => 5.795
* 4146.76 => 5.9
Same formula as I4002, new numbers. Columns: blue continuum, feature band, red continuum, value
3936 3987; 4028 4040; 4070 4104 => -2.2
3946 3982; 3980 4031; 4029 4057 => -3.7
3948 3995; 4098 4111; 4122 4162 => 2.7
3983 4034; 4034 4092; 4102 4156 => -1.7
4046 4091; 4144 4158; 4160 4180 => -0.3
